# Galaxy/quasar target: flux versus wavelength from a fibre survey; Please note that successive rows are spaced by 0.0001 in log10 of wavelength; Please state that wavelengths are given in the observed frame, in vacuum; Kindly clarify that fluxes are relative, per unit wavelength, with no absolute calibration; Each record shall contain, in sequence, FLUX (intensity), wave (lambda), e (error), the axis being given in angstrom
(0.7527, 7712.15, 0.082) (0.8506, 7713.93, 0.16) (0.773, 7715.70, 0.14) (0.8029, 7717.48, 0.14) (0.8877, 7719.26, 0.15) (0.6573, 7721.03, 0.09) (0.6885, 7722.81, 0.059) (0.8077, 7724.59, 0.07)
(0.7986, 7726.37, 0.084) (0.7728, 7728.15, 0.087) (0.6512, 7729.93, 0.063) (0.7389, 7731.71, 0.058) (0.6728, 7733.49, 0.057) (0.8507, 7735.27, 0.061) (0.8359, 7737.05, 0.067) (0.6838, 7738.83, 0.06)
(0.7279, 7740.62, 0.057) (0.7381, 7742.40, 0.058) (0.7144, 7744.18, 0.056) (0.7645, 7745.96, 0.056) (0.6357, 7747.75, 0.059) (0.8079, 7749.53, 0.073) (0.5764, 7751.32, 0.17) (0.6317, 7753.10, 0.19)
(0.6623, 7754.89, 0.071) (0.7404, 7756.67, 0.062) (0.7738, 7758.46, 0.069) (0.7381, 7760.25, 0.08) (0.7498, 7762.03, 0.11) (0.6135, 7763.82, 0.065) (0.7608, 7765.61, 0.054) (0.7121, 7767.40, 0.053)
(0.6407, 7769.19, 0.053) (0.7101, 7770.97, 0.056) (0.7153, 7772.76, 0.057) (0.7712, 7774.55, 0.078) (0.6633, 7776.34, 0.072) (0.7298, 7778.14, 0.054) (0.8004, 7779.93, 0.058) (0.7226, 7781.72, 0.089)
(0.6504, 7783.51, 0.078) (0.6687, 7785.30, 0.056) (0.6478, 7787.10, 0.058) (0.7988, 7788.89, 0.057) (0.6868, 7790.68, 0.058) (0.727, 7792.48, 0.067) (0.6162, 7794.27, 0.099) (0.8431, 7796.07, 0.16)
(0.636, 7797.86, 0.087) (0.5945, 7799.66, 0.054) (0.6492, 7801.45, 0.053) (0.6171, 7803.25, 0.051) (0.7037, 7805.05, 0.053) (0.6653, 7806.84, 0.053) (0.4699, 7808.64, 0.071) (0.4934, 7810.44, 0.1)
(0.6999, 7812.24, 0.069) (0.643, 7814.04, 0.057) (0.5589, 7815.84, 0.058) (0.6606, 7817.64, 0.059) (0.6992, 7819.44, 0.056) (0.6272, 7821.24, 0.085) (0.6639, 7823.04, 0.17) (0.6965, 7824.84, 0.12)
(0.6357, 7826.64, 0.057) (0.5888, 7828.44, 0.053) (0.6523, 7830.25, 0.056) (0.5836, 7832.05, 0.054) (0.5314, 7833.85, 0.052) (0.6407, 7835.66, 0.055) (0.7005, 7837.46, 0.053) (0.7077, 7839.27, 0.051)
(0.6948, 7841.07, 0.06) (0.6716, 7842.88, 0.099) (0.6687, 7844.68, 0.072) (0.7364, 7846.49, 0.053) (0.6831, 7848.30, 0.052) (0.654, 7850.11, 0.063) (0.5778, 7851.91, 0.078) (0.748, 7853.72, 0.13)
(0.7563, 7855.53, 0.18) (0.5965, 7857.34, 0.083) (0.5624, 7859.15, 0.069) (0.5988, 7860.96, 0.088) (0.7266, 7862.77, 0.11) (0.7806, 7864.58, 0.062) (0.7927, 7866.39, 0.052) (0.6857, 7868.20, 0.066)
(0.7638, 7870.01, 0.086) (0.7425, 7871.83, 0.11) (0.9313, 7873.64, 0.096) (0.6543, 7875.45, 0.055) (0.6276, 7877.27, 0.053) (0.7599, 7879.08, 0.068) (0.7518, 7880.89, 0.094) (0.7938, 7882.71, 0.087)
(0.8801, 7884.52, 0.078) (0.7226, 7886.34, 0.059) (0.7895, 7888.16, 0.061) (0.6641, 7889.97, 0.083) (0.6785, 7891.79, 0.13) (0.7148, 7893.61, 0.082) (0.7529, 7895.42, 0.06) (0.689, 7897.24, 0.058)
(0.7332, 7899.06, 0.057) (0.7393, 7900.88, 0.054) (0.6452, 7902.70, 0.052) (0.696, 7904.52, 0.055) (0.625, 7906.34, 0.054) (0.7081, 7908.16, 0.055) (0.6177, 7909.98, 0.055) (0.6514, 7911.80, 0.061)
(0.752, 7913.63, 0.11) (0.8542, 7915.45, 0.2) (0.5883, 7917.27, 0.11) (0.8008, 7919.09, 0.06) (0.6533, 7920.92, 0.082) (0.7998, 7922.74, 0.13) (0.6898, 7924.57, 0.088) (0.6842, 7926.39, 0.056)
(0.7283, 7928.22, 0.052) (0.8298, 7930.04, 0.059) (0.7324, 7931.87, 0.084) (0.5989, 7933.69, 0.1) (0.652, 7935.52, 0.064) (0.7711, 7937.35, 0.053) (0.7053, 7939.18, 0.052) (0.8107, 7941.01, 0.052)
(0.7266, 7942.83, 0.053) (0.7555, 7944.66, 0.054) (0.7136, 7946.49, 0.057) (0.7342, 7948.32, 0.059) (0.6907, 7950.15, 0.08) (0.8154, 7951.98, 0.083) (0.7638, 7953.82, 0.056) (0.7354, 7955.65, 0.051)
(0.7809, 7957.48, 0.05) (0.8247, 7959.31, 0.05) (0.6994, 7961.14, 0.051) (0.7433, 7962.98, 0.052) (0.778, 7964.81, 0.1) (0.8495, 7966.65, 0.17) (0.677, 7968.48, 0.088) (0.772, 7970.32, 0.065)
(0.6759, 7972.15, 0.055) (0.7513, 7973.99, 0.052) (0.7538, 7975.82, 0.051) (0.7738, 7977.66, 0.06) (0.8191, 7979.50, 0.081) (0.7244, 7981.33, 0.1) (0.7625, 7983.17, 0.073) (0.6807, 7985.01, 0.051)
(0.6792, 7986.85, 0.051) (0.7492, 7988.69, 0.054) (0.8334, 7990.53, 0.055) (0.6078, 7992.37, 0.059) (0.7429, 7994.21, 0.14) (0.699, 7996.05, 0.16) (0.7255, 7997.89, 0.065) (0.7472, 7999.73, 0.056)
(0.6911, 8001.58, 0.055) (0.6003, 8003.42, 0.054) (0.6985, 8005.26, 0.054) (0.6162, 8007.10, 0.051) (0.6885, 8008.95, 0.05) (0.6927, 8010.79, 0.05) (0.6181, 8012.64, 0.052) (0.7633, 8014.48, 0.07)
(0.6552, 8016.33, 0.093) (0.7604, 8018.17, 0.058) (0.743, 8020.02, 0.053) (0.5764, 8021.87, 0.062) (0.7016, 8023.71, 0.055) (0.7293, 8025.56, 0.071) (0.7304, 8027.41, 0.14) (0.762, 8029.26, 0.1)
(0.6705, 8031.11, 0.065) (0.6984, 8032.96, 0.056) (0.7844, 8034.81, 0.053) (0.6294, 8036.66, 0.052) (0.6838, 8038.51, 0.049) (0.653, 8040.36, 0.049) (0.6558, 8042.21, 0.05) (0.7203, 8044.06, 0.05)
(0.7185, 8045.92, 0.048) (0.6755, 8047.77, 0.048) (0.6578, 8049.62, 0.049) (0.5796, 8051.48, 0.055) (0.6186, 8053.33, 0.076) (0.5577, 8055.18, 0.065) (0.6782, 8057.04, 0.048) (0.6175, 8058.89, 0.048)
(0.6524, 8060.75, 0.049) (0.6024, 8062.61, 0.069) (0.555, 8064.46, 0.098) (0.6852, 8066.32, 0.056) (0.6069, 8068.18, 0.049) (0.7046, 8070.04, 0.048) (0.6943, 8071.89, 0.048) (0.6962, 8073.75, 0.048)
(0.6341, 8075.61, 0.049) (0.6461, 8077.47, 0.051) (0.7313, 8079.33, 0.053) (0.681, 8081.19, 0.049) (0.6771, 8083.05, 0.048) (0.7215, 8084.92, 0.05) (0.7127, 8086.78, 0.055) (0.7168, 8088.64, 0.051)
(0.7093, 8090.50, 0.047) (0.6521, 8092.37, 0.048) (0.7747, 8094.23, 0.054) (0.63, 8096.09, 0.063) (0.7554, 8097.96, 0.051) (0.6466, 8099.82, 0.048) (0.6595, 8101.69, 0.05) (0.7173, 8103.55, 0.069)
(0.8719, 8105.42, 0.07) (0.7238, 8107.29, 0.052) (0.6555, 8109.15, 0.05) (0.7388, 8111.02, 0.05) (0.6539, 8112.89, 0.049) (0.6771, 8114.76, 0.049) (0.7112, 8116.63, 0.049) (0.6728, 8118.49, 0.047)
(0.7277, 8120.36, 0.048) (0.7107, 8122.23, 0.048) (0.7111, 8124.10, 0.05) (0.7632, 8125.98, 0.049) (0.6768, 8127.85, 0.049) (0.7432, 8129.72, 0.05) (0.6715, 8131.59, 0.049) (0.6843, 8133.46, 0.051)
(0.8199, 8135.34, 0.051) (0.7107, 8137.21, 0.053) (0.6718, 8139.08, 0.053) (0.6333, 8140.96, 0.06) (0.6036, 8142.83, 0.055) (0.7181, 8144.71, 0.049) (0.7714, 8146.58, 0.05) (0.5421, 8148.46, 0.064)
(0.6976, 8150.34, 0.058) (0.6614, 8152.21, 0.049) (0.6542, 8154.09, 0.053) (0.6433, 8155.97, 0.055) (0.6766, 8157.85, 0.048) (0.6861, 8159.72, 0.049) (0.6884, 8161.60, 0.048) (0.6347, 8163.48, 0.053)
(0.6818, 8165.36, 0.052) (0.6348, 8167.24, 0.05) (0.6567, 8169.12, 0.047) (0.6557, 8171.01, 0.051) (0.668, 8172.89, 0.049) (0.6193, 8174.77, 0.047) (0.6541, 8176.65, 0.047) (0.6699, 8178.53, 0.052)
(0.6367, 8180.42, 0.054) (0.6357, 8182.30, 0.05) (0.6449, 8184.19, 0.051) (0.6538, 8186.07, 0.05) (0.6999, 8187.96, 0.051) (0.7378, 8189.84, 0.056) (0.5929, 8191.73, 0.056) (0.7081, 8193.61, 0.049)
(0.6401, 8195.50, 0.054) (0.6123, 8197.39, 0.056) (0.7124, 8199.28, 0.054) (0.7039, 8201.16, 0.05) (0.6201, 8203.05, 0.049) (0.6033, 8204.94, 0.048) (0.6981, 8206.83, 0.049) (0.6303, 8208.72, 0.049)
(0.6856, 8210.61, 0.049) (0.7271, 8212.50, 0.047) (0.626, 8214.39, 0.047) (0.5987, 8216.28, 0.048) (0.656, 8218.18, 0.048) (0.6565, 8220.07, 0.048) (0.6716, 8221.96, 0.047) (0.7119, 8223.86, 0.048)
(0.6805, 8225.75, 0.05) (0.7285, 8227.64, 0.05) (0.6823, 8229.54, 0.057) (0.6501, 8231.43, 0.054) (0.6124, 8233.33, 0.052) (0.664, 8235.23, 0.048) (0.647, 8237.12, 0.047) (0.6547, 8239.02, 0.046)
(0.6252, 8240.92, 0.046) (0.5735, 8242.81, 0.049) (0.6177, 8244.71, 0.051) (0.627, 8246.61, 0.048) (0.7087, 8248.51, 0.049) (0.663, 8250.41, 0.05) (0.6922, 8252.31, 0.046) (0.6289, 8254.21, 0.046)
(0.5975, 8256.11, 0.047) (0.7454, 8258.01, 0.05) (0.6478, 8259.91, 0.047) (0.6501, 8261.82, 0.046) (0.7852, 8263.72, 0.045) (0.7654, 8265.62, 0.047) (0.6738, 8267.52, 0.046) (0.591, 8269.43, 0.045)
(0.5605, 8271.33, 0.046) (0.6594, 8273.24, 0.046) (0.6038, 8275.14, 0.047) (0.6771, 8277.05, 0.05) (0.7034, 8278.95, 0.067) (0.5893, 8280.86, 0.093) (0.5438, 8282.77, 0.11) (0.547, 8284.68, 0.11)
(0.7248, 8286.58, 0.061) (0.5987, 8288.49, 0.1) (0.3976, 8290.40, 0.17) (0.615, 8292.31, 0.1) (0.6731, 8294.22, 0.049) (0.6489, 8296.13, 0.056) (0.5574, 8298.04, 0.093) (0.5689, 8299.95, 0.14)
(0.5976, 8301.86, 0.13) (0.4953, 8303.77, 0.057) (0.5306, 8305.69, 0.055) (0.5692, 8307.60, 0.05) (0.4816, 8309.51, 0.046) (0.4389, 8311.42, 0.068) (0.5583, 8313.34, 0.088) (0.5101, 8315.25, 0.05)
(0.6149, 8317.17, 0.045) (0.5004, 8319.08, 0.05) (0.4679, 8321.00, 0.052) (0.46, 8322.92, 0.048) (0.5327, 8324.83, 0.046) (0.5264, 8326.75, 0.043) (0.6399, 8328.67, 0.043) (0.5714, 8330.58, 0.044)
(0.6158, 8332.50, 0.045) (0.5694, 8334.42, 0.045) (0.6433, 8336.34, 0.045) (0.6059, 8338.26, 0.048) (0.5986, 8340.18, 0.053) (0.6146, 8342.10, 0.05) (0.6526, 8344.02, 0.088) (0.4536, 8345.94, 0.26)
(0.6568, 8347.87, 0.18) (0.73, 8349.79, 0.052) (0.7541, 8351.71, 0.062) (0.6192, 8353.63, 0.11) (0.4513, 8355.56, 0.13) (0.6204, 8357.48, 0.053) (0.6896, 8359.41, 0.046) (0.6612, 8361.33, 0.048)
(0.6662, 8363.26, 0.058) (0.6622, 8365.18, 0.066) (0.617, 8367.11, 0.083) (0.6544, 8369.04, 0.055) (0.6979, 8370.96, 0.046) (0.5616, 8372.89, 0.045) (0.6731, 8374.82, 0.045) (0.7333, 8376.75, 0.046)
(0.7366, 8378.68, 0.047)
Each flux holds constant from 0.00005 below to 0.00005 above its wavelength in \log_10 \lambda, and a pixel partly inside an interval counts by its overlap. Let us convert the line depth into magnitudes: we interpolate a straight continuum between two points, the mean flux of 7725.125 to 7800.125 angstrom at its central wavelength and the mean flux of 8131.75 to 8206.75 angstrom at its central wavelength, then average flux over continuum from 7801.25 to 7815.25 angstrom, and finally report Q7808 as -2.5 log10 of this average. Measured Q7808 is 0.156 mag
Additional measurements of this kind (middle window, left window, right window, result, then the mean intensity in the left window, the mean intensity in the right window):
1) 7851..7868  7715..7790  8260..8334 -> 0.02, 0.726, 0.586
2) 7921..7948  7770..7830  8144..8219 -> -0.10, 0.668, 0.661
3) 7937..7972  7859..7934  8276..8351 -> -0.08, 0.721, 0.577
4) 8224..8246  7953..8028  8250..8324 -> -0.05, 0.722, 0.598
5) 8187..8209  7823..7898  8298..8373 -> -0.08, 0.697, 0.586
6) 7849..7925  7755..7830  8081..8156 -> -0.05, 0.677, 0.698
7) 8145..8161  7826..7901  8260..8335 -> -0.08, 0.699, 0.586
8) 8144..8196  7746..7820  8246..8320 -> -0.06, 0.681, 0.609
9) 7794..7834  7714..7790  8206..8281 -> 0.14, 0.727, 0.66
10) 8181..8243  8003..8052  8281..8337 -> -0.10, 0.686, 0.559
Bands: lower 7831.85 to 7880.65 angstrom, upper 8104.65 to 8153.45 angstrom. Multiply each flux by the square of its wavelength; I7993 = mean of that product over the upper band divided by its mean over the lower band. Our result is 1.09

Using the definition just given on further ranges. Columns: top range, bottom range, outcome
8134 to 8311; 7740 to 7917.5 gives 1.03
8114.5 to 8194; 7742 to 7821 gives 1.09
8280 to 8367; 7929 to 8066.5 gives 0.89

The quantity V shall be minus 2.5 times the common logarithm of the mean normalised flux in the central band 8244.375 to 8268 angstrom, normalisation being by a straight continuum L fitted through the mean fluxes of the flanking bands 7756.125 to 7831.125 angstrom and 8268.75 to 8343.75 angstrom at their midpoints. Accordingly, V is -0.16 mag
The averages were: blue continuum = 0.677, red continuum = 0.575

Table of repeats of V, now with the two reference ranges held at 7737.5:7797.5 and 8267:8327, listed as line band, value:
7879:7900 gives -0.10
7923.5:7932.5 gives -0.10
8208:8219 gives -0.11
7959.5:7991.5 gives -0.15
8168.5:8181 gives -0.09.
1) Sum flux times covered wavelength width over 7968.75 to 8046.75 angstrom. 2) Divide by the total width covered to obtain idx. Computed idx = 0.708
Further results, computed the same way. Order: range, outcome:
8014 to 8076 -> 0.672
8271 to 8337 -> 0.571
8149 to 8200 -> 0.66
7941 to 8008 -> 0.734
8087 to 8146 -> 0.704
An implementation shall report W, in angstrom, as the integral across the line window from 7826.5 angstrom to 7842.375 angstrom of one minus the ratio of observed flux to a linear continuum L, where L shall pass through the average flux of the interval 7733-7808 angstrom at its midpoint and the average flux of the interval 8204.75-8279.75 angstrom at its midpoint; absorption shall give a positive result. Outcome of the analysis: 1.4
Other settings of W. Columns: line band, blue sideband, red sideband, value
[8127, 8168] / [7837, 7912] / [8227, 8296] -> -1.0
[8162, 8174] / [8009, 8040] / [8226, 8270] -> 0.3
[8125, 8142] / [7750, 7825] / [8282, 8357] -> -2.7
